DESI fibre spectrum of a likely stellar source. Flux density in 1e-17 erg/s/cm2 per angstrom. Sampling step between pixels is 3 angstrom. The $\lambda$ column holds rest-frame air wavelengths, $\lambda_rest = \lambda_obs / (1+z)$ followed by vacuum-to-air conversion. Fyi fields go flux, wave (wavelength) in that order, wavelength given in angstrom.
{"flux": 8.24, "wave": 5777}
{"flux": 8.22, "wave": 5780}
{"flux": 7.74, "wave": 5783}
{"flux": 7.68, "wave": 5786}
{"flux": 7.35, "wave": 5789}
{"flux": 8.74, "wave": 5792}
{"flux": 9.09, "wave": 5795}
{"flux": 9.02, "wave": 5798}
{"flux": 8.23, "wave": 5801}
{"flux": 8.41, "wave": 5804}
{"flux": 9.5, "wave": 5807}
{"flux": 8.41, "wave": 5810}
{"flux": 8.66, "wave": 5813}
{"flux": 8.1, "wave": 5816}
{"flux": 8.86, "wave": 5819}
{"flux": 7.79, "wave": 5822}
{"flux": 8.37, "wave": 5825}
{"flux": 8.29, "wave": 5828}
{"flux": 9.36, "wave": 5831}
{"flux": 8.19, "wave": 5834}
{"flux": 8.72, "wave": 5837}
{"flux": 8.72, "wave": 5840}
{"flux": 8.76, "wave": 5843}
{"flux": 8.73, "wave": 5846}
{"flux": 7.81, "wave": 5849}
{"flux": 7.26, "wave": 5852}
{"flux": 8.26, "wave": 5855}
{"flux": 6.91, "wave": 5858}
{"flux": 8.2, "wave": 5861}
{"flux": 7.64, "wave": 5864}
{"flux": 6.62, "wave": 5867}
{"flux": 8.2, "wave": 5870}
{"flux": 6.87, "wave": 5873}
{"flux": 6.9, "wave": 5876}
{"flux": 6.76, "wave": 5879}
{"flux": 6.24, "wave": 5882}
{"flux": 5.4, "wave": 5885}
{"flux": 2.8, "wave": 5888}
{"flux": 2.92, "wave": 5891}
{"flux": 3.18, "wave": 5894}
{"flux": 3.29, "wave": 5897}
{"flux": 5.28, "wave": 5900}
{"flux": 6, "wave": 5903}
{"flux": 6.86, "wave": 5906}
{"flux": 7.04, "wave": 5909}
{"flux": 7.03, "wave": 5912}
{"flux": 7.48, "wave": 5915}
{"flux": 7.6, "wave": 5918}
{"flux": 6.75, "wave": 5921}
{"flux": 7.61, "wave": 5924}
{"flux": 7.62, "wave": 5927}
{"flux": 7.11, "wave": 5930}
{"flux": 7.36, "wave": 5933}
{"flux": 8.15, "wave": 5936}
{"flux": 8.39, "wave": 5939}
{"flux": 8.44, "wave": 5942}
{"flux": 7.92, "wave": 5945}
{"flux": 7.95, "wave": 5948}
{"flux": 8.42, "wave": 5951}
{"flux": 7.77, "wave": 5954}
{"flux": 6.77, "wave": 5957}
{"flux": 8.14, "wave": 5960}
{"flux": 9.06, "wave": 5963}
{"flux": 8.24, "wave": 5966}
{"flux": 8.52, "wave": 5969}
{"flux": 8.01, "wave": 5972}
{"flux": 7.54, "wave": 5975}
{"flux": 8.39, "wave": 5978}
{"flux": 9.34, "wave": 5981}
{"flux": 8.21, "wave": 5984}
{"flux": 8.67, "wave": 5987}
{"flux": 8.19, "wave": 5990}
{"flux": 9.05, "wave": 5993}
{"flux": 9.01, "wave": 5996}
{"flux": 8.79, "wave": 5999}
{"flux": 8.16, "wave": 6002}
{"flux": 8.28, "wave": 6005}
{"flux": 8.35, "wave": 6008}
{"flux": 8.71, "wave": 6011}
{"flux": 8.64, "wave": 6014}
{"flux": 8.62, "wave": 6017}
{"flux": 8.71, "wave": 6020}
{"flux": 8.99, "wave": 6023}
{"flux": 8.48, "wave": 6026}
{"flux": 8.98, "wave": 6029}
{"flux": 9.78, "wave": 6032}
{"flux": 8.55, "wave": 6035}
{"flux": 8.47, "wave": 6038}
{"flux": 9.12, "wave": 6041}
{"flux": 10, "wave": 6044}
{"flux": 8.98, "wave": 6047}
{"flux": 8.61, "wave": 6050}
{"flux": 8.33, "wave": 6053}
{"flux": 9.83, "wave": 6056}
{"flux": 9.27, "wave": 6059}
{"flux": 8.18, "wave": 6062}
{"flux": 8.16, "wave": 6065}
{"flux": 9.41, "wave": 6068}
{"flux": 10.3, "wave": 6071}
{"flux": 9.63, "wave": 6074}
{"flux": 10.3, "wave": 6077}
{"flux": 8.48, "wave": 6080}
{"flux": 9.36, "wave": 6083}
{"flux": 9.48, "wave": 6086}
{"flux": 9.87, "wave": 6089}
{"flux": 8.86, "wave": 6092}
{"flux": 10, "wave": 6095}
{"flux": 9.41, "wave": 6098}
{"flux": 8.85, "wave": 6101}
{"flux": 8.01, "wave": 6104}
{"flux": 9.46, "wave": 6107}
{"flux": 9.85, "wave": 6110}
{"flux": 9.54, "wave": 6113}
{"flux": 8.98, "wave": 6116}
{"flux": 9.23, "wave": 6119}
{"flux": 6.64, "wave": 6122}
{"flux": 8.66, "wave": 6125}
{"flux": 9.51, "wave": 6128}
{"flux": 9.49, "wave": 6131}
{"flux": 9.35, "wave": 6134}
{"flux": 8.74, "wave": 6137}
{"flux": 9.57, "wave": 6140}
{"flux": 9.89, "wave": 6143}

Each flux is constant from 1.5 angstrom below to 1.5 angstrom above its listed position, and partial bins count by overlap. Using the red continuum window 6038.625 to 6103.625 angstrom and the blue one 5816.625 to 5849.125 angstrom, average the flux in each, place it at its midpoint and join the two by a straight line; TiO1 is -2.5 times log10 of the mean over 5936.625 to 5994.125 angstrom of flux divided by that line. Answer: 0.08 mag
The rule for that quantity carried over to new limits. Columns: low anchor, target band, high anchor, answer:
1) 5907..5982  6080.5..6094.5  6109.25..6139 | -0.07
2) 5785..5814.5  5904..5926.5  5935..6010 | 0.17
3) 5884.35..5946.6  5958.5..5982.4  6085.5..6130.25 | -0.17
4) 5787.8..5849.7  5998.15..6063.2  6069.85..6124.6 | 0.03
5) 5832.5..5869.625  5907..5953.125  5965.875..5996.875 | 0.09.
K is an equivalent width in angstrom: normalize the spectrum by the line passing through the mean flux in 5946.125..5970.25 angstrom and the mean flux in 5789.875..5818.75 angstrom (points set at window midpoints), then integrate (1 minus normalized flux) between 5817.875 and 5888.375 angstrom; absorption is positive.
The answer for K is 7.1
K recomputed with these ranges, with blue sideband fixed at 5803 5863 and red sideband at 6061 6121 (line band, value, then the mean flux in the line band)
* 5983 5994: 0.5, 8.52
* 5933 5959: 2.4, 7.94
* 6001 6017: 0.9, 8.45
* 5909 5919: 1.5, 7.31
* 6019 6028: 0.3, 8.74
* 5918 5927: 1.4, 7.32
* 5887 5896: 5.9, 2.99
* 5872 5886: 3.4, 6.46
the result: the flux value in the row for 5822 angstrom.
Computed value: 7.79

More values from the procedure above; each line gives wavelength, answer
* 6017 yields 8.62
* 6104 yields 8.01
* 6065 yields 8.16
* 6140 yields 9.57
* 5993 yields 9.05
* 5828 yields 8.29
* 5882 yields 6.24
